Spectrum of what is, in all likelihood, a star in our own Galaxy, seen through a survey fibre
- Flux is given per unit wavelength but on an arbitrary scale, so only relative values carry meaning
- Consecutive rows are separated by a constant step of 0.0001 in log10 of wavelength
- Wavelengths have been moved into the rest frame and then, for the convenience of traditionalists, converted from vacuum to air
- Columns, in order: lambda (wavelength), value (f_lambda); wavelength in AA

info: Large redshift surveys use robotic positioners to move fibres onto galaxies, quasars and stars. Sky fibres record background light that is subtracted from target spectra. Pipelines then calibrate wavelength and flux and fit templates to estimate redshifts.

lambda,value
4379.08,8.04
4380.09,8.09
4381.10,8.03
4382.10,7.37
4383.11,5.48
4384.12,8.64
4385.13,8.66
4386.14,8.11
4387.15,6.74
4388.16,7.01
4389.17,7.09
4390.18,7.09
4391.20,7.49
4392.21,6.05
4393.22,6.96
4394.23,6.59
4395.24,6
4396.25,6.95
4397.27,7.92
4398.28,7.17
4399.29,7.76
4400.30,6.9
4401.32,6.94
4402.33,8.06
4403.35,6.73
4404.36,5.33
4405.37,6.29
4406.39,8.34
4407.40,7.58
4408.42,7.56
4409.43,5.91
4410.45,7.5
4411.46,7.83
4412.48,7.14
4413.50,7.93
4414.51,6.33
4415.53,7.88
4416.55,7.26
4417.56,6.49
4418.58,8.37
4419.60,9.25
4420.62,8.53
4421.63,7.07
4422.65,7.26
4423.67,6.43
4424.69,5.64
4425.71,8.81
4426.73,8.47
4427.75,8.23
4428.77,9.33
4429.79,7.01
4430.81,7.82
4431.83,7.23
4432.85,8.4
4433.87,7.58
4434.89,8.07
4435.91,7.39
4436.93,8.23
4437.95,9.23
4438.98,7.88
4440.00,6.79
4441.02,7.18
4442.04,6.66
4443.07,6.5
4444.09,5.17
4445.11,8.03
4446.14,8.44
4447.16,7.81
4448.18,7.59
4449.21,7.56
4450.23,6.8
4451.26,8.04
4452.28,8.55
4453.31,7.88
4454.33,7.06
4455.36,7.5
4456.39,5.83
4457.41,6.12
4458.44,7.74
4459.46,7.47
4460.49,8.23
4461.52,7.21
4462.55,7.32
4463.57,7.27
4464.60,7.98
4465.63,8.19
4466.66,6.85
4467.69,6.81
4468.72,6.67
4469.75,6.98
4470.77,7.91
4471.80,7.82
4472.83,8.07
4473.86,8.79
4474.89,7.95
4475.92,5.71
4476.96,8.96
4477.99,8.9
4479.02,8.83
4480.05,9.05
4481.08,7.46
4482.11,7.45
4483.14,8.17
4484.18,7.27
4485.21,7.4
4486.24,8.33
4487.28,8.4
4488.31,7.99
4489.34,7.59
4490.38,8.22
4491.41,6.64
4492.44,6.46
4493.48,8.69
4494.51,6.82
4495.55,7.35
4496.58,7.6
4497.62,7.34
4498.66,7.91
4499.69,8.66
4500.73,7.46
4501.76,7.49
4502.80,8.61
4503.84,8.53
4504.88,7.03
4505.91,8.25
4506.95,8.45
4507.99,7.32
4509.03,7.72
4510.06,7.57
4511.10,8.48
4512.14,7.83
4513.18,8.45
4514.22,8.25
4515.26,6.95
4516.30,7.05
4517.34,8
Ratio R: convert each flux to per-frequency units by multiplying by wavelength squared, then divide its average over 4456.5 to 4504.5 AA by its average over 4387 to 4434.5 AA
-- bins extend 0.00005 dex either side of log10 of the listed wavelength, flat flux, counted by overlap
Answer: 1.08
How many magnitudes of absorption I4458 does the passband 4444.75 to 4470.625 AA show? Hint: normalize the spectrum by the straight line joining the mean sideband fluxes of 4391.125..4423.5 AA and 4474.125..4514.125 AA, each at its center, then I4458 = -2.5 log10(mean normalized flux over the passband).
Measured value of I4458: 0.02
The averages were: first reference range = 7.22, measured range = 7.44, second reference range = 7.86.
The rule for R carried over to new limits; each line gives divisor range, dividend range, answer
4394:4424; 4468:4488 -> 1.12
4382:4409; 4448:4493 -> 1.10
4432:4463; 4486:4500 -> 1.05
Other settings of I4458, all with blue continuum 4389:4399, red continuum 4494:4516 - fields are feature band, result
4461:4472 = 0.02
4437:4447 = -0.01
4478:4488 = -0.06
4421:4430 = -0.06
